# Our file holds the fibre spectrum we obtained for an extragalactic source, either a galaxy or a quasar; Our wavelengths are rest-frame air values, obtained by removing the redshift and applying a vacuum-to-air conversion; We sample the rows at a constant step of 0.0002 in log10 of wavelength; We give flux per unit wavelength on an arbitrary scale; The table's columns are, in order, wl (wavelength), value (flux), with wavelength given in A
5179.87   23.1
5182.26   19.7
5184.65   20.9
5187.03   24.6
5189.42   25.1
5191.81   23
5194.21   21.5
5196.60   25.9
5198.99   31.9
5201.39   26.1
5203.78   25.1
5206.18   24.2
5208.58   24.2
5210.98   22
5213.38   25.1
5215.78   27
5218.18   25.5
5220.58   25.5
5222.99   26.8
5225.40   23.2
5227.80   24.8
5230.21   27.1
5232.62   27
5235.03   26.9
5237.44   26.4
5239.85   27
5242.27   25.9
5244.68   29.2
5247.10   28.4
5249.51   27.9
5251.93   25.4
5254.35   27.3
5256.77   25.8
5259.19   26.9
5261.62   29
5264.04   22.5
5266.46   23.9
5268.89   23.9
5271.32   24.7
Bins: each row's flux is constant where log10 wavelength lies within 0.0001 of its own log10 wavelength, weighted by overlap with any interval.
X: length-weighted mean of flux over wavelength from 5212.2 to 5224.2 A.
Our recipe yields 26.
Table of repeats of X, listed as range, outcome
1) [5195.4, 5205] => 27.3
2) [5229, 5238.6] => 26.8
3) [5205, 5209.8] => 24.2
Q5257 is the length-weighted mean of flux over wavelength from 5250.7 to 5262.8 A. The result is 26.9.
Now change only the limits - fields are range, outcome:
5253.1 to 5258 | 26.5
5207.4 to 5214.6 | 23.8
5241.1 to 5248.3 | 27.8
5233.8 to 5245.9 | 27.1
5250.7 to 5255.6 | 26.3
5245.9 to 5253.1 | 27.3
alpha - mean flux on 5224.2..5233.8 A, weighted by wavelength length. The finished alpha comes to 25.5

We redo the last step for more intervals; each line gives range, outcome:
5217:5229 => 25.2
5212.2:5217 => 26.1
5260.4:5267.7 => 25.1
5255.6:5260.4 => 26.4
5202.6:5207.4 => 24.6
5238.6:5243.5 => 26.5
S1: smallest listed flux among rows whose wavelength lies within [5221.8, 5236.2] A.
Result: 23.2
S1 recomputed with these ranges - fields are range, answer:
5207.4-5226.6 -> 22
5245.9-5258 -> 25.4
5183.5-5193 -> 20.9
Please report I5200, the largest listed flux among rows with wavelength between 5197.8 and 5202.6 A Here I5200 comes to 31.9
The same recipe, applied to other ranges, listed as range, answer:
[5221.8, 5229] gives 26.8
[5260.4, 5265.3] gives 29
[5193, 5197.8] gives 25.9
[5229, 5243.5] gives 27.1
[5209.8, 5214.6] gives 25.1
